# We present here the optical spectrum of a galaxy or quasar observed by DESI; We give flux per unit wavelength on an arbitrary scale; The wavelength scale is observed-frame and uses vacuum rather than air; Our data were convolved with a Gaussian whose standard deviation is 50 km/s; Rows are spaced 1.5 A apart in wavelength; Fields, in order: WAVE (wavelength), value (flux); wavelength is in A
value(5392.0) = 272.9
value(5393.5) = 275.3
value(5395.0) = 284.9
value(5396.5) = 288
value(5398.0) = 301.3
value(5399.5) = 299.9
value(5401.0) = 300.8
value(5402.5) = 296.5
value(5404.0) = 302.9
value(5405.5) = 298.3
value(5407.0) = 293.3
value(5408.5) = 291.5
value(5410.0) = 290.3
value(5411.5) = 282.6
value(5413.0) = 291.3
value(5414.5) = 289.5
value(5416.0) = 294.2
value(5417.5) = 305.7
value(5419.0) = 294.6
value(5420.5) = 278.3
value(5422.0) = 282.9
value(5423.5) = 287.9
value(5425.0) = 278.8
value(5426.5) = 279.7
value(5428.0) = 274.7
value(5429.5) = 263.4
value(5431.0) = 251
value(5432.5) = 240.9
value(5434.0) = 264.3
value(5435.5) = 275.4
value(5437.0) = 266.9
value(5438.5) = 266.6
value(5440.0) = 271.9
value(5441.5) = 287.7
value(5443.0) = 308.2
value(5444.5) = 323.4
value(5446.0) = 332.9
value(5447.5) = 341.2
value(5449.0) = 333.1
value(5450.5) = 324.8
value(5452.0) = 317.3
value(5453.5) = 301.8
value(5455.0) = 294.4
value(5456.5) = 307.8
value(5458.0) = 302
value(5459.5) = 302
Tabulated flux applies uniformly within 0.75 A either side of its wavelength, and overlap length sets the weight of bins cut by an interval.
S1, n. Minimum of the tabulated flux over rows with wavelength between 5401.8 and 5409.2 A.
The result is 291.5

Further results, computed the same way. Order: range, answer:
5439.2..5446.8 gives 271.9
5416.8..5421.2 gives 278.3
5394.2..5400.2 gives 284.9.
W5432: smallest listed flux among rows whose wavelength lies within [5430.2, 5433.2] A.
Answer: 240.9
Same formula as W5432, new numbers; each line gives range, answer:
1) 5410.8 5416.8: 282.6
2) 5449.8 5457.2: 294.4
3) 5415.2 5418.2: 294.2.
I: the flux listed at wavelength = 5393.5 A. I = 275.3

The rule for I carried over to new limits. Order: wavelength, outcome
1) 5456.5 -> 307.8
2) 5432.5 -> 240.9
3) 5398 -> 301.3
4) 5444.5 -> 323.4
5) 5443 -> 308.2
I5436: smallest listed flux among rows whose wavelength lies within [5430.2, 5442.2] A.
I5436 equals 240.9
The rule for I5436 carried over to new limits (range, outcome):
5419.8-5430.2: 263.4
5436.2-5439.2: 266.6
